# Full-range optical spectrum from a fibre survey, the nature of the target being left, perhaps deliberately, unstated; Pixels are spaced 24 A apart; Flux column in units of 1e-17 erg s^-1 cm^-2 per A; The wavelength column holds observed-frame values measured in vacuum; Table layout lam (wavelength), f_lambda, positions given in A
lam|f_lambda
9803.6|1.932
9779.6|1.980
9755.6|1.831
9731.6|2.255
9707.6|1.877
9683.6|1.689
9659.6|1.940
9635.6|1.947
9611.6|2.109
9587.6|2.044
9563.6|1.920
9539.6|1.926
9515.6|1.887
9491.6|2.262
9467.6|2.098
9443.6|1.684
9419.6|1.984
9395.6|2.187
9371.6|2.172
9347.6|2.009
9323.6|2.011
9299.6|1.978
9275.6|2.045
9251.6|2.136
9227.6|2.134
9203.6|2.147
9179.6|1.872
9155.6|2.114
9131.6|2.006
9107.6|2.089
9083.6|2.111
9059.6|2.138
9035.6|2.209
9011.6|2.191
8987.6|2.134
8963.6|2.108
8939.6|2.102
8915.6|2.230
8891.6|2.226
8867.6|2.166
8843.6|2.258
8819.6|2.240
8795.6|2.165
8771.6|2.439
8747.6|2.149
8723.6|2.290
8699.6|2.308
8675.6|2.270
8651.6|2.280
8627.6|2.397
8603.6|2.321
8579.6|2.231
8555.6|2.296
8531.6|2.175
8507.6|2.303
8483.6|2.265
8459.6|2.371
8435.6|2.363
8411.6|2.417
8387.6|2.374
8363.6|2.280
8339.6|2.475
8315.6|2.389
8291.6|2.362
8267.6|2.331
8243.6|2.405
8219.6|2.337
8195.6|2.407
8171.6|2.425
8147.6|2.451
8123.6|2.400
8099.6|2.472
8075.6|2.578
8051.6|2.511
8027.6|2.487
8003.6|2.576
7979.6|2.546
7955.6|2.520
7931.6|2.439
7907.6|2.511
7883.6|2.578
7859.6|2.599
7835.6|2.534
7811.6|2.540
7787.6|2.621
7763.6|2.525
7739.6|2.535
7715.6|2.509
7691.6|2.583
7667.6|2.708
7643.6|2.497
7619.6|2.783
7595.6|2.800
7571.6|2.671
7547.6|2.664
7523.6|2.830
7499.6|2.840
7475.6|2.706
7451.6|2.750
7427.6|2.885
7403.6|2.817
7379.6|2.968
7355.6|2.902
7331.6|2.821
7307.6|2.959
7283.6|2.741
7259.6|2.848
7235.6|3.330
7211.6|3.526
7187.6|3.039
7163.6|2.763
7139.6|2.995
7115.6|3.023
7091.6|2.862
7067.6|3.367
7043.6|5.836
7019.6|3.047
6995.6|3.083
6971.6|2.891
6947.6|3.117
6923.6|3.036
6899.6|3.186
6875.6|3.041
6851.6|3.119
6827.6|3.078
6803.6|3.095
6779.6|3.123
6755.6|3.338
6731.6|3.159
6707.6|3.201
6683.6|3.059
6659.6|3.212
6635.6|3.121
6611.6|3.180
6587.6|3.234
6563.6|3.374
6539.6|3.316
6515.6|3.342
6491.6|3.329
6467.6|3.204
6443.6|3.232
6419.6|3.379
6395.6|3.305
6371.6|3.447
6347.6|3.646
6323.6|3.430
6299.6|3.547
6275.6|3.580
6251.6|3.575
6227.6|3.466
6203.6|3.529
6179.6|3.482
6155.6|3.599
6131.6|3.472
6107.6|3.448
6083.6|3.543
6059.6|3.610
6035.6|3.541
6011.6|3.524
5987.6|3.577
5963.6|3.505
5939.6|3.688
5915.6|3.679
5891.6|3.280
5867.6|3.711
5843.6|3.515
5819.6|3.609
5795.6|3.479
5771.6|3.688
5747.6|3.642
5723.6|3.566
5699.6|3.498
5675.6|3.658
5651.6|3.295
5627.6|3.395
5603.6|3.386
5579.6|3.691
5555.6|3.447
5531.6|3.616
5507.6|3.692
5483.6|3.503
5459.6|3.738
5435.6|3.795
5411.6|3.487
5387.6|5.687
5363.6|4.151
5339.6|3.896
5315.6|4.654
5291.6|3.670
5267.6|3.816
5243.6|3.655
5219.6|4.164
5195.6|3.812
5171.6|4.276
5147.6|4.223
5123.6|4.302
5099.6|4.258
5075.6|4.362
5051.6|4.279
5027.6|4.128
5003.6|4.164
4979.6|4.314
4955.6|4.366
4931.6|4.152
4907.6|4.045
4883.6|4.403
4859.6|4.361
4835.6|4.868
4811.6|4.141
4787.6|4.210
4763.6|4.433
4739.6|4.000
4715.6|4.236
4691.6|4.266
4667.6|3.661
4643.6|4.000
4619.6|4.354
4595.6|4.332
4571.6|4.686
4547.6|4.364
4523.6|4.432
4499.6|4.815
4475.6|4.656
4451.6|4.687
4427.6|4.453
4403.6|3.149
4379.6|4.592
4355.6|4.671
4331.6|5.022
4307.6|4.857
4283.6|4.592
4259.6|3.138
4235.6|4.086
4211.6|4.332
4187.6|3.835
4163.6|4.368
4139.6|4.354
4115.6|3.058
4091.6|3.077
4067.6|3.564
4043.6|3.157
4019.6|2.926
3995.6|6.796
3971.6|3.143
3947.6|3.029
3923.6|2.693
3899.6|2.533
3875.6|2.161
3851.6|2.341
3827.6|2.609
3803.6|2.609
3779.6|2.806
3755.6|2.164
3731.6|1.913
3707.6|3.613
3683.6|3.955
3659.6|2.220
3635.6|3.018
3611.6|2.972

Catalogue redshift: 0.074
